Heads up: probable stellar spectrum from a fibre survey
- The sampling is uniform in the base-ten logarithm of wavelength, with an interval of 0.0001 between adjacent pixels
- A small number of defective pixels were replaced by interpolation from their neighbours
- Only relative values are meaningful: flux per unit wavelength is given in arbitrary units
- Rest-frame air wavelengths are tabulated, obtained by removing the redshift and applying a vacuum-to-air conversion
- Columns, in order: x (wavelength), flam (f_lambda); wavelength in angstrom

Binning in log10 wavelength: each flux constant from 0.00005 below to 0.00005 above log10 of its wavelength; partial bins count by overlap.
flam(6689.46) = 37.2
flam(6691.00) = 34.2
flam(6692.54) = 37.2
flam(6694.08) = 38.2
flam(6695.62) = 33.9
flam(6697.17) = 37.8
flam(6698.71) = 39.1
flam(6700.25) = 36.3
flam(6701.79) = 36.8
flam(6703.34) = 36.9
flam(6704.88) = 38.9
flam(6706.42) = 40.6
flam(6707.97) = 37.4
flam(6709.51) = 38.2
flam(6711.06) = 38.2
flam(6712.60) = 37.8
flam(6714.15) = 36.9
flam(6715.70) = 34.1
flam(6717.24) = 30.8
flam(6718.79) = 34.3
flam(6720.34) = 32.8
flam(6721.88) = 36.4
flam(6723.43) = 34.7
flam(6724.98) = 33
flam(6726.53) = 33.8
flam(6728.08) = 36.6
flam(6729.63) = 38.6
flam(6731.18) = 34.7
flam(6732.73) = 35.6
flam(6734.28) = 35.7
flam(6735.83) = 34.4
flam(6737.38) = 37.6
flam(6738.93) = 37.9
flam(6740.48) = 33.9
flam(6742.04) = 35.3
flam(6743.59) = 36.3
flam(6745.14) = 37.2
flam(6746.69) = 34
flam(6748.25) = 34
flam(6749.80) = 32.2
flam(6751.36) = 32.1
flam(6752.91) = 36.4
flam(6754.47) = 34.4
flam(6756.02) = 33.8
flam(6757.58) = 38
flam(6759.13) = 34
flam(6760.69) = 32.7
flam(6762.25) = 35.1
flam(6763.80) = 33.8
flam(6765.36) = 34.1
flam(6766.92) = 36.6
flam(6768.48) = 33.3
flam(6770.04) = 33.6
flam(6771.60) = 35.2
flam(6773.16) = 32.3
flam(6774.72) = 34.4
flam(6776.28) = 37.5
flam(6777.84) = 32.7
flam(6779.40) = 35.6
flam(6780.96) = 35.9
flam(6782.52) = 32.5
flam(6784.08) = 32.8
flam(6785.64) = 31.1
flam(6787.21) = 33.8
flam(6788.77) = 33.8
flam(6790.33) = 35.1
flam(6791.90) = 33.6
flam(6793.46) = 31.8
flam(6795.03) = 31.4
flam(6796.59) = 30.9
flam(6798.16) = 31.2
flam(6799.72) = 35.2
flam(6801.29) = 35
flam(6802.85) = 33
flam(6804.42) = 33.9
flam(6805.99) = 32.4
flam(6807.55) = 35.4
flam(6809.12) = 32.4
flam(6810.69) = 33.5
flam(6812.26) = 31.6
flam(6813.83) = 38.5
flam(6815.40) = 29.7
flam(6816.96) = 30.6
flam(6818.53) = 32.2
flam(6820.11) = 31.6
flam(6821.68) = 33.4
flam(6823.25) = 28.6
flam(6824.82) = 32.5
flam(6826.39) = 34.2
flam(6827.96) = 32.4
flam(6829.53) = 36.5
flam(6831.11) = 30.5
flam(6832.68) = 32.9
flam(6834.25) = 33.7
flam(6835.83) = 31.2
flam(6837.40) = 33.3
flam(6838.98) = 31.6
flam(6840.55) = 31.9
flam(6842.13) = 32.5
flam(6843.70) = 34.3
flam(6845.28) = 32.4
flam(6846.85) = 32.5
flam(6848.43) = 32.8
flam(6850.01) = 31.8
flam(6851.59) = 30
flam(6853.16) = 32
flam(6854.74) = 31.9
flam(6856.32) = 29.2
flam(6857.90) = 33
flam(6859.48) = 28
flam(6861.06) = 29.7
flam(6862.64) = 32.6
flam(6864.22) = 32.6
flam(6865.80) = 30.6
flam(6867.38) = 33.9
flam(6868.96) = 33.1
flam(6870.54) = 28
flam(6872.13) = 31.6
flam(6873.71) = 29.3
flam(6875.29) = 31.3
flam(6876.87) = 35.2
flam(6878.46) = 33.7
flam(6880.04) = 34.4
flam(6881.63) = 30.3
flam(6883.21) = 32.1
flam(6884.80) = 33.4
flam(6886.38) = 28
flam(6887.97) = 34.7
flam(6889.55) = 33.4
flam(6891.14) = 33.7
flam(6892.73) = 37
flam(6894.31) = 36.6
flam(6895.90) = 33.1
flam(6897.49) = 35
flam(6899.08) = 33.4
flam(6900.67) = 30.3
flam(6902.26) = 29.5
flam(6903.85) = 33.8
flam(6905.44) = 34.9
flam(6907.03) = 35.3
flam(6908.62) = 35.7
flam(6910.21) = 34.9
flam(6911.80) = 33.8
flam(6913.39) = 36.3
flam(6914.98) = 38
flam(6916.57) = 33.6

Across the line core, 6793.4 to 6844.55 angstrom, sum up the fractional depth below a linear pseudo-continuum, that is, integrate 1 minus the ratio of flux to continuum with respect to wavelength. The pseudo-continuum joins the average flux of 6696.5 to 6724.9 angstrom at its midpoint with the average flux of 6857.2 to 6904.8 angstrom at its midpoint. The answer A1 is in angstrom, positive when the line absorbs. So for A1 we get 1.71 angstrom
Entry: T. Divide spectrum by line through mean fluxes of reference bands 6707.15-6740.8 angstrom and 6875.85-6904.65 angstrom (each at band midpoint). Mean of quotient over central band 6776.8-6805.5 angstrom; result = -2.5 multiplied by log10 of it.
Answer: 0.04 mag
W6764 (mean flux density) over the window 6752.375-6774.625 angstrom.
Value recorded 34.5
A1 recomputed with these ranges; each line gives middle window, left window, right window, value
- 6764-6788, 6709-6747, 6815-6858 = 0.0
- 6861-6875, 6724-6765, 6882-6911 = 1.0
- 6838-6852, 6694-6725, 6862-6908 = 0.6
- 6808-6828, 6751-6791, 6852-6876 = 0.1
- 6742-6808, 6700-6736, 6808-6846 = 0.4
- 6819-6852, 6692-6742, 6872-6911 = 1.7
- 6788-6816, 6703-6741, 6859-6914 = 1.0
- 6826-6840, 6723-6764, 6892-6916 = 0.8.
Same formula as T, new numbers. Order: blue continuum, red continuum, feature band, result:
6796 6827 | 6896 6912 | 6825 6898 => 0.03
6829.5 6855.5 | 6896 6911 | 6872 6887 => 0.04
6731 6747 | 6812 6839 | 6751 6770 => 0.01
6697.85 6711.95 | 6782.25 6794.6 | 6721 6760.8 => 0.02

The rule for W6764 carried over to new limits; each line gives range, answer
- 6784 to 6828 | 32.8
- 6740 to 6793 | 34.3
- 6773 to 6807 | 33.5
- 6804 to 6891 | 32.2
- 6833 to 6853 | 32.3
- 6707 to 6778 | 35.1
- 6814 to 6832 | 32.3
